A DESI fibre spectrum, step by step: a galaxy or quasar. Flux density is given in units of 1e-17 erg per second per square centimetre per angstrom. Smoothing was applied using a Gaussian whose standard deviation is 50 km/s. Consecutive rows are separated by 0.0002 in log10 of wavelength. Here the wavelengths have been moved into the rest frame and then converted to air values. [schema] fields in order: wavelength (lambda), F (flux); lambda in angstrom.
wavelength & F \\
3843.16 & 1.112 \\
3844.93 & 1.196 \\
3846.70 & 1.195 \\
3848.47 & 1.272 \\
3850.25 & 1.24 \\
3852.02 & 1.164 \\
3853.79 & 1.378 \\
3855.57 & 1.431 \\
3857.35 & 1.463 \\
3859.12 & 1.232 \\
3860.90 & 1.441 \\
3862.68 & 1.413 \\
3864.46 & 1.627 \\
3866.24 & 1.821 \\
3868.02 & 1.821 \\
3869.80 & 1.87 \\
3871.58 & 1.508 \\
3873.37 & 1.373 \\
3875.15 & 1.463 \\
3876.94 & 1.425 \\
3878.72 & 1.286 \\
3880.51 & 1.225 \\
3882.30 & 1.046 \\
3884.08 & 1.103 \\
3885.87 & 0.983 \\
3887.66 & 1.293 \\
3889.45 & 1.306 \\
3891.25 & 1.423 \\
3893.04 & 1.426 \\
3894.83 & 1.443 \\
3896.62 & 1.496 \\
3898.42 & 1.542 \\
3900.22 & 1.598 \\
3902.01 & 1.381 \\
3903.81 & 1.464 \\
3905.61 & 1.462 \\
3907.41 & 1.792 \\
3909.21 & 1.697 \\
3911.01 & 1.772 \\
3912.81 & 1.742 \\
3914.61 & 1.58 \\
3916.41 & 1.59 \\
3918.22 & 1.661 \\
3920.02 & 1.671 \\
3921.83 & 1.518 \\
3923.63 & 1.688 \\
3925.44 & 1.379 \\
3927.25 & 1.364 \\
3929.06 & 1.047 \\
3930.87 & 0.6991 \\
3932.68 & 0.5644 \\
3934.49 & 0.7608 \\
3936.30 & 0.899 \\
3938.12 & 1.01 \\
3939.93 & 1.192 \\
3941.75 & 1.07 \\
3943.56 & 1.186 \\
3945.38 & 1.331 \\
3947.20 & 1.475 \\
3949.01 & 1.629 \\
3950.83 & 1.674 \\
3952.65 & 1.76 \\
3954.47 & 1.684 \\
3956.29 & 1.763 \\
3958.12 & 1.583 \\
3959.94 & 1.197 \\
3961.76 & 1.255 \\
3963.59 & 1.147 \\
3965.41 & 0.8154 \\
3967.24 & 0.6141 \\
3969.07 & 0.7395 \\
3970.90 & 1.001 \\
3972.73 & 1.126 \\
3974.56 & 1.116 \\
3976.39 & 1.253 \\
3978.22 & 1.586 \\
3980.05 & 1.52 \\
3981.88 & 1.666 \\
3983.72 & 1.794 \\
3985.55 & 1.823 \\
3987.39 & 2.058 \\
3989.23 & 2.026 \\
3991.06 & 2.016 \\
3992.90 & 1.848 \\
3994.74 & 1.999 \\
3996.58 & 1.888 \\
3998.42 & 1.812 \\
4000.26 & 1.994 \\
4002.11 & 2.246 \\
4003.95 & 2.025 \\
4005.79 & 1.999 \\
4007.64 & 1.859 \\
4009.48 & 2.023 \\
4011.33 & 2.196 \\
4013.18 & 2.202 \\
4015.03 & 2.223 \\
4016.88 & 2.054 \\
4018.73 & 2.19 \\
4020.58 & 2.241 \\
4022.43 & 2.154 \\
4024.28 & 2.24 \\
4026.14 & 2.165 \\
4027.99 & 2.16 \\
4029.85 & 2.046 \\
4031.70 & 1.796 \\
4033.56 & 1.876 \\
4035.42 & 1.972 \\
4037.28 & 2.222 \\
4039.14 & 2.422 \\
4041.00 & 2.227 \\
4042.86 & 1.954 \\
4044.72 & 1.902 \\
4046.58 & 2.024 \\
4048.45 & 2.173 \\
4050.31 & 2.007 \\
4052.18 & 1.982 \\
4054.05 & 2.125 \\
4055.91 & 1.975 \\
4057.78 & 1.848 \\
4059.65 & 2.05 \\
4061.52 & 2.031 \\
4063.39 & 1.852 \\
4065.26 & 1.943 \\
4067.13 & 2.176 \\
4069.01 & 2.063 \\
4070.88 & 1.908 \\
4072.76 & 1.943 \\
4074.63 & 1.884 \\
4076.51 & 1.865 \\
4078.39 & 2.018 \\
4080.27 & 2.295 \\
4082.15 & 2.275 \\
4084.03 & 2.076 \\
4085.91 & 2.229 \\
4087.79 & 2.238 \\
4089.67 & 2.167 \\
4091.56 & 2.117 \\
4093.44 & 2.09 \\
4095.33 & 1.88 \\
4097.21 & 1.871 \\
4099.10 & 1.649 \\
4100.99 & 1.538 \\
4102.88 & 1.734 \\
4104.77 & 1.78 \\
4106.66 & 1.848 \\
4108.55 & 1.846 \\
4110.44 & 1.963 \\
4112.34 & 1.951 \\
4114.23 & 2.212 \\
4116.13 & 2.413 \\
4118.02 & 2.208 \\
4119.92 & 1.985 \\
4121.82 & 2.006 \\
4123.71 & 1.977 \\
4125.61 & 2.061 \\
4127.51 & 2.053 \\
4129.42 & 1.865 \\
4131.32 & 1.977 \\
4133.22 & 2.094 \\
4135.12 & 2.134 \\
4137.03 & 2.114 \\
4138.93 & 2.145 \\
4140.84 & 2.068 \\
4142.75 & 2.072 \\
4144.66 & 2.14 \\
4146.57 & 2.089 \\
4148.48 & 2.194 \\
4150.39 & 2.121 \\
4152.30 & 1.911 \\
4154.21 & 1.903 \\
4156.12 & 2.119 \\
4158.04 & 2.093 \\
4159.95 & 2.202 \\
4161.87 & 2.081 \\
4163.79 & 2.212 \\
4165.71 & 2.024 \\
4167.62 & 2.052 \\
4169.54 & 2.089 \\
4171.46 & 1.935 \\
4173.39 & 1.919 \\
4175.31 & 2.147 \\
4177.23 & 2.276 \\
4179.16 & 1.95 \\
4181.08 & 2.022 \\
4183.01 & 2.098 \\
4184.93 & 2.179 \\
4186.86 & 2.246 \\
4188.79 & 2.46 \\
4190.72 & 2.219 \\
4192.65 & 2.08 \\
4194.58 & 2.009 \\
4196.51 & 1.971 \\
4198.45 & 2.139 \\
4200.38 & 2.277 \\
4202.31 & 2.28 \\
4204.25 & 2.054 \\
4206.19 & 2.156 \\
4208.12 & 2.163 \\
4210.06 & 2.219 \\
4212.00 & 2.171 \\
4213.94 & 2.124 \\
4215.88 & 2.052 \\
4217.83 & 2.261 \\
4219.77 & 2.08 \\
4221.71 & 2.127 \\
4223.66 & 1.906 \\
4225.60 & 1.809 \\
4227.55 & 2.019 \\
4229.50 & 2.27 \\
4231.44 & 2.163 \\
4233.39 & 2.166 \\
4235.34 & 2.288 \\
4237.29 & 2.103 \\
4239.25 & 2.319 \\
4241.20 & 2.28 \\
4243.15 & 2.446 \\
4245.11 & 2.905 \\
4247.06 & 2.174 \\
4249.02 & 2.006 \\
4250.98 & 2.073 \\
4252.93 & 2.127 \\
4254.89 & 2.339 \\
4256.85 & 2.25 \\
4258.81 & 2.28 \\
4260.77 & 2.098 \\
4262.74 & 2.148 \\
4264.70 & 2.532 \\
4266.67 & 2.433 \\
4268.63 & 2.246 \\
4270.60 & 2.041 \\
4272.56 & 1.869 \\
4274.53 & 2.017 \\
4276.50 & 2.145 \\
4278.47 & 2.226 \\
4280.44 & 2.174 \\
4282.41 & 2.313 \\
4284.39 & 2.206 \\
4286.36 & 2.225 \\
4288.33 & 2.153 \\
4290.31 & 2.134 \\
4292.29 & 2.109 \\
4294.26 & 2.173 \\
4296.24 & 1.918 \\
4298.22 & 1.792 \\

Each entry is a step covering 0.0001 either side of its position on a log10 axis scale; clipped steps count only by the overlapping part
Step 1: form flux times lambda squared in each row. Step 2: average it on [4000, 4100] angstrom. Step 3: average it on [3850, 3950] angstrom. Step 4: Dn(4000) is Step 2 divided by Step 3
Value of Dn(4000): 1.6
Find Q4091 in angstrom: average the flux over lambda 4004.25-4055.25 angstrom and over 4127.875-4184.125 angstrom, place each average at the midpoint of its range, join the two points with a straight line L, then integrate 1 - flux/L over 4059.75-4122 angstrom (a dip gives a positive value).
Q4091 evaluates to 2.3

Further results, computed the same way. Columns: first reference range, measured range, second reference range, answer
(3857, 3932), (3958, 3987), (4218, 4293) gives 6.2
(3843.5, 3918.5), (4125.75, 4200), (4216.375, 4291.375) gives -3.0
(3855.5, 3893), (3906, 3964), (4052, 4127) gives 6.7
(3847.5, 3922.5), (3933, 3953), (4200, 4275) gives 4.4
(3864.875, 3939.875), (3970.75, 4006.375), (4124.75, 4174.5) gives -2.7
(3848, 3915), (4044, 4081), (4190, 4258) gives -3.5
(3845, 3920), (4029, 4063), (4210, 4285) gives -4.8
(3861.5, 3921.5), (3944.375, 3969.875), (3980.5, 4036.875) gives 6.4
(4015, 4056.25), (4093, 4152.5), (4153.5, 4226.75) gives 2.9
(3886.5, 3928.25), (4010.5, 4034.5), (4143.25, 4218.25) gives -4.6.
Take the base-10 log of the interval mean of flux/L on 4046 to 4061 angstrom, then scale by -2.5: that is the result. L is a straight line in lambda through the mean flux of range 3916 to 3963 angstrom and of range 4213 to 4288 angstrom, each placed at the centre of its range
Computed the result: -0.22 mag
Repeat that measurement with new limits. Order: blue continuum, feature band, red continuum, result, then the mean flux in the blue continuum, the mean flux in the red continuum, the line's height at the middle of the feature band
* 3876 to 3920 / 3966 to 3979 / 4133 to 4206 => 0.480 mag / 1.45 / 2.11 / 1.63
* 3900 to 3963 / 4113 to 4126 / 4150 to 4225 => -0.109 mag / 1.4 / 2.11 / 1.92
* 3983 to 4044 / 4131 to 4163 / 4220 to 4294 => 0.021 mag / 2.05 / 2.19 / 2.13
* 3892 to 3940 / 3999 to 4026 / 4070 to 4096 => -0.184 mag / 1.39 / 2.07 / 1.78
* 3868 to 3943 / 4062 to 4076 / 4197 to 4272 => -0.109 mag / 1.37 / 2.19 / 1.78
